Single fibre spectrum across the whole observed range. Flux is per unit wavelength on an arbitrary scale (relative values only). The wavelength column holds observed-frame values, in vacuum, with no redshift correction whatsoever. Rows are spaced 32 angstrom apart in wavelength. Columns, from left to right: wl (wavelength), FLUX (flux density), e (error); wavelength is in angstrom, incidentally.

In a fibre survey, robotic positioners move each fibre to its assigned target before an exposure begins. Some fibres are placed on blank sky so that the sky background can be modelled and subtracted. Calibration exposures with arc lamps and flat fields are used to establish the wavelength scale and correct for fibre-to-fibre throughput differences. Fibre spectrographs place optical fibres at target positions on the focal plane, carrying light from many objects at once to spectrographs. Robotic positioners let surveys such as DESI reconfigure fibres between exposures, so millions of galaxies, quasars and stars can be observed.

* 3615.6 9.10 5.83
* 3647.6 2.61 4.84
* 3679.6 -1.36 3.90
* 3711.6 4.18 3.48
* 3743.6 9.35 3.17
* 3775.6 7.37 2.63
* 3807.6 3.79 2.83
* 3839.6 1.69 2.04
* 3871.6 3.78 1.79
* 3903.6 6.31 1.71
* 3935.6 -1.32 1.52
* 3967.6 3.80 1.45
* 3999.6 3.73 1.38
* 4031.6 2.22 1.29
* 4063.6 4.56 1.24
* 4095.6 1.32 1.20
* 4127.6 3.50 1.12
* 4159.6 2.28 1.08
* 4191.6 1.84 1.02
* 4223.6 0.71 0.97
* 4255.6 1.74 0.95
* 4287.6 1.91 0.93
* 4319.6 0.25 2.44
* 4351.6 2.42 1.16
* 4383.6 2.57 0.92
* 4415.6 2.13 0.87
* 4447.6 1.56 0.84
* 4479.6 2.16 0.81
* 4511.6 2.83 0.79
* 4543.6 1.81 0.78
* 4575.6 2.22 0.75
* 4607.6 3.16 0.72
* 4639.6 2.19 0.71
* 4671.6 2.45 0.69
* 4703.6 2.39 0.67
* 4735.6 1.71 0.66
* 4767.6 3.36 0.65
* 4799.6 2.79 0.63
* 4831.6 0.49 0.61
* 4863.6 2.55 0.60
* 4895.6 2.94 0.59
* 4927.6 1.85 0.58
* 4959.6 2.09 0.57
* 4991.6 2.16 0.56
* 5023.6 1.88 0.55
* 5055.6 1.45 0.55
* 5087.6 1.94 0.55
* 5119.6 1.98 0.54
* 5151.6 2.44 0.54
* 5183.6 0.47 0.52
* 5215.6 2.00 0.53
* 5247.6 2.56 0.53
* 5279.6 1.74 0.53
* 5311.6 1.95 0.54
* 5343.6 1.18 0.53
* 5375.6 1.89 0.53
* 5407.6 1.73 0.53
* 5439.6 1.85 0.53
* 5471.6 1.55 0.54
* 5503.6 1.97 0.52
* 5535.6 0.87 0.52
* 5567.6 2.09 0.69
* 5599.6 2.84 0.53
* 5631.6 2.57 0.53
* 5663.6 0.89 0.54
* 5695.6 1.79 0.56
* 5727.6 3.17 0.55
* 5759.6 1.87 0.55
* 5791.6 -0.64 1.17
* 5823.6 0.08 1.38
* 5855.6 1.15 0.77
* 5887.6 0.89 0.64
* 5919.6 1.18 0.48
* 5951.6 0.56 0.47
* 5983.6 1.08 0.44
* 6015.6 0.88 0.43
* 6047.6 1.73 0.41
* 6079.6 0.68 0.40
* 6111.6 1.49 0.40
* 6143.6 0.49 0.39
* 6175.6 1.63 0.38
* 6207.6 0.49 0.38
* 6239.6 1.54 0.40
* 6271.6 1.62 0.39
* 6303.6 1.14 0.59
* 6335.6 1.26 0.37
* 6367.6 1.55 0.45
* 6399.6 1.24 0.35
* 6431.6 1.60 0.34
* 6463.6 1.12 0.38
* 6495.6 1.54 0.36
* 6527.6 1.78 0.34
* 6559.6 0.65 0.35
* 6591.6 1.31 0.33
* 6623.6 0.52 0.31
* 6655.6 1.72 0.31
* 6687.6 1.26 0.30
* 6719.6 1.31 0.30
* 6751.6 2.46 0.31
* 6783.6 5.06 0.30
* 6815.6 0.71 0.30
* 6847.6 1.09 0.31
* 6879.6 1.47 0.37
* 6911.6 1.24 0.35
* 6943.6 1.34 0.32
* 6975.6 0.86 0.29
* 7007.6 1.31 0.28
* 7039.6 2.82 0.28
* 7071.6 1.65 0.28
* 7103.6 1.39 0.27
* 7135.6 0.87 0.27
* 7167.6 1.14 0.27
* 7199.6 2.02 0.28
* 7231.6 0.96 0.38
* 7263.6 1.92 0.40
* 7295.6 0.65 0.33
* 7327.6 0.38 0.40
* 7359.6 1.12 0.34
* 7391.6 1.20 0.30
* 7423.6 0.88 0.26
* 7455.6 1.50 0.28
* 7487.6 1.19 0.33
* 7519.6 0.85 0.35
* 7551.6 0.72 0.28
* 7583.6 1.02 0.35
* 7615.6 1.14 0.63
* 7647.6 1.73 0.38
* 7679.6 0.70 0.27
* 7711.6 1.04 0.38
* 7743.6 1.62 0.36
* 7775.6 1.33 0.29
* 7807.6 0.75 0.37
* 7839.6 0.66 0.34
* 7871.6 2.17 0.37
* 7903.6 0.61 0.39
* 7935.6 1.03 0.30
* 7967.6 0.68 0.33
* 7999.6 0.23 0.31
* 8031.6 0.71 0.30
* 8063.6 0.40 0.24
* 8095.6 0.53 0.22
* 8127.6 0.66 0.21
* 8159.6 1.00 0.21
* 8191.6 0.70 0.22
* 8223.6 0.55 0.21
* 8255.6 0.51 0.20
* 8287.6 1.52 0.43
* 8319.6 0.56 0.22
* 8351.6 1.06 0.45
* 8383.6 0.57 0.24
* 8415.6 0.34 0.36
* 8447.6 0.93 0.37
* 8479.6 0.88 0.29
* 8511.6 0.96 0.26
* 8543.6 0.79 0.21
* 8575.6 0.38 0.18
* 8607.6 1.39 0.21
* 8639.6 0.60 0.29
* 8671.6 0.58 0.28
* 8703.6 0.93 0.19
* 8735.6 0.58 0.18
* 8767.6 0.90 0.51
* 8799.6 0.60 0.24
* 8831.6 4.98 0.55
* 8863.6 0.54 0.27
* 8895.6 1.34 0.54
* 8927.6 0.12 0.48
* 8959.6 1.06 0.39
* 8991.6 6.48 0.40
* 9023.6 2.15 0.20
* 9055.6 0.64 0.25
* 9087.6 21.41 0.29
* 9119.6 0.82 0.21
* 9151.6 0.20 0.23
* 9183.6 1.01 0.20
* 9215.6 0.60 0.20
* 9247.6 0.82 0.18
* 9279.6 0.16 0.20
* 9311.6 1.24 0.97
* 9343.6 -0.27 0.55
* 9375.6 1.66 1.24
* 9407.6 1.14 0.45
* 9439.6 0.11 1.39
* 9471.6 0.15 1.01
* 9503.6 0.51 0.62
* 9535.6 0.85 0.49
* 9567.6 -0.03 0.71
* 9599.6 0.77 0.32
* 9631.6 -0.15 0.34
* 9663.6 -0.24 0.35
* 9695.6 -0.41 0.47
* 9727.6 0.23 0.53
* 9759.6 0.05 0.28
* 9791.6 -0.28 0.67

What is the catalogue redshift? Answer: 0.816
